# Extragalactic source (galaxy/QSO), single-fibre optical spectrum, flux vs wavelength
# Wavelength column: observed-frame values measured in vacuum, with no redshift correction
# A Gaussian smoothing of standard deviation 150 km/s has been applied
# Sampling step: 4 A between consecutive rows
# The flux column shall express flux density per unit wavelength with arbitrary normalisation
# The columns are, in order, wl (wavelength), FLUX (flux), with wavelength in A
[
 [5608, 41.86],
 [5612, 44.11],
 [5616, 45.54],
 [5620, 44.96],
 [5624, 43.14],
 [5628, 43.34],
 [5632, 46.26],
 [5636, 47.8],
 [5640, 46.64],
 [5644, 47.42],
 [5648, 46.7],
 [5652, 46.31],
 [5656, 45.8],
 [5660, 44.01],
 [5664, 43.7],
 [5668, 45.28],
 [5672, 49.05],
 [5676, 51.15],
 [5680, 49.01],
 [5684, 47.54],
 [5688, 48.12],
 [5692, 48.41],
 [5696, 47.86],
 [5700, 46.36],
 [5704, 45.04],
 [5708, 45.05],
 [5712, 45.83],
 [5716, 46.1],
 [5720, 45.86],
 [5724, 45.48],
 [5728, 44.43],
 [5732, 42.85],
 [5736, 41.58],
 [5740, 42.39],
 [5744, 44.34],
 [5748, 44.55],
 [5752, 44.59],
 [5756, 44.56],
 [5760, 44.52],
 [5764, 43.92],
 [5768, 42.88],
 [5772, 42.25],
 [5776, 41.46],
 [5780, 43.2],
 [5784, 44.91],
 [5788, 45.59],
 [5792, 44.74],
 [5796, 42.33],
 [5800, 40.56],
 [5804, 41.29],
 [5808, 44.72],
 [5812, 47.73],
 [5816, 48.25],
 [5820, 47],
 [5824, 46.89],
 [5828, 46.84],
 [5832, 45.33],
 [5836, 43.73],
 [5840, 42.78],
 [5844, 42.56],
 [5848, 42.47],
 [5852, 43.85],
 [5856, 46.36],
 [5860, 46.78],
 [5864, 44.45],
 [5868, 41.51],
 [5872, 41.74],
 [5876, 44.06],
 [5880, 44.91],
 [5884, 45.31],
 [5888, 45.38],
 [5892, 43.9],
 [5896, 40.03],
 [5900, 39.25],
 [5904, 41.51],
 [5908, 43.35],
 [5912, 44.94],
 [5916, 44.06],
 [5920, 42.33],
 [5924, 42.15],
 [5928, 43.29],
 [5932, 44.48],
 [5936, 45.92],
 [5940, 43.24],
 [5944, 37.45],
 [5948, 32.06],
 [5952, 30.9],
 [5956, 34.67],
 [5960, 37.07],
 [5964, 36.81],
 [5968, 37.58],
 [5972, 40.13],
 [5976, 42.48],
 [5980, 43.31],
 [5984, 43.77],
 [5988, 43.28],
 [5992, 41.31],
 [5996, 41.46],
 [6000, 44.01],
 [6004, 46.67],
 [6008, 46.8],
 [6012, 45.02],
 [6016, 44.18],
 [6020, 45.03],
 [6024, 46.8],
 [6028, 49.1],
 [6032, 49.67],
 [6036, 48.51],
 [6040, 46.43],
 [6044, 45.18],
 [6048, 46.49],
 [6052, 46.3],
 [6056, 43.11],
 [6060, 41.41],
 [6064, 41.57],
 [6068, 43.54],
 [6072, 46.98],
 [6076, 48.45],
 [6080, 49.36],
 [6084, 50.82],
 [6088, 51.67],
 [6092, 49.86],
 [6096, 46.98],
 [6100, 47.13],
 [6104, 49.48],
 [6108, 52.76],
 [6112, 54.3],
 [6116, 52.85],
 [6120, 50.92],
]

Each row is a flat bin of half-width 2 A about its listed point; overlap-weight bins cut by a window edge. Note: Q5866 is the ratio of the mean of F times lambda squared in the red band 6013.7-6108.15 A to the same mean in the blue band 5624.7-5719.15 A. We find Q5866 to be 1.15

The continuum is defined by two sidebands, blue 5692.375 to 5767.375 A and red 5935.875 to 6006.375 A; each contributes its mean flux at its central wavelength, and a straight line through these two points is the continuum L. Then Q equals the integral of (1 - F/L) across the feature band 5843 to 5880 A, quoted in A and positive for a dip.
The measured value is -1.5 A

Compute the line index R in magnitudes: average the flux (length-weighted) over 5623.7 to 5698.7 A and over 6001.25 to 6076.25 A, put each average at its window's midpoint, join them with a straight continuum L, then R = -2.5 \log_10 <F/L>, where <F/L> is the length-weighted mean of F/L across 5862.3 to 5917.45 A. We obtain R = 0.073 mag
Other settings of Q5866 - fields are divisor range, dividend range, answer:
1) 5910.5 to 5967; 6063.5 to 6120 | 1.30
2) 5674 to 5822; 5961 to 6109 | 1.11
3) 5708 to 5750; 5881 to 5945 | 1.03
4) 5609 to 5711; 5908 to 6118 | 1.09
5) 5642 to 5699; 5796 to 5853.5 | 1.00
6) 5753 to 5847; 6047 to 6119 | 1.19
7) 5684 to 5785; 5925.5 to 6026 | 1.01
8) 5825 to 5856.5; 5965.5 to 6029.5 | 1.04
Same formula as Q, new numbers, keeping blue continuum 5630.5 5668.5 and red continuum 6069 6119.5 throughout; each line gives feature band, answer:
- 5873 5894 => 1.54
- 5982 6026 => 4.26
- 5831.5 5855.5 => 2.12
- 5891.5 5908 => 2.41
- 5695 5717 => 0.27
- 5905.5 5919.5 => 1.31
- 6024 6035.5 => 0.13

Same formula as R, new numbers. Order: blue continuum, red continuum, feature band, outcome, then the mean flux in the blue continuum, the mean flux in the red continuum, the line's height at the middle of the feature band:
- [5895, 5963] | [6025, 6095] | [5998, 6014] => -0.034 mag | 40.3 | 47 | 44.2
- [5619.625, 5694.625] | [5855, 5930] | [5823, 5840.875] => -0.023 mag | 46.6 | 43.4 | 44.2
